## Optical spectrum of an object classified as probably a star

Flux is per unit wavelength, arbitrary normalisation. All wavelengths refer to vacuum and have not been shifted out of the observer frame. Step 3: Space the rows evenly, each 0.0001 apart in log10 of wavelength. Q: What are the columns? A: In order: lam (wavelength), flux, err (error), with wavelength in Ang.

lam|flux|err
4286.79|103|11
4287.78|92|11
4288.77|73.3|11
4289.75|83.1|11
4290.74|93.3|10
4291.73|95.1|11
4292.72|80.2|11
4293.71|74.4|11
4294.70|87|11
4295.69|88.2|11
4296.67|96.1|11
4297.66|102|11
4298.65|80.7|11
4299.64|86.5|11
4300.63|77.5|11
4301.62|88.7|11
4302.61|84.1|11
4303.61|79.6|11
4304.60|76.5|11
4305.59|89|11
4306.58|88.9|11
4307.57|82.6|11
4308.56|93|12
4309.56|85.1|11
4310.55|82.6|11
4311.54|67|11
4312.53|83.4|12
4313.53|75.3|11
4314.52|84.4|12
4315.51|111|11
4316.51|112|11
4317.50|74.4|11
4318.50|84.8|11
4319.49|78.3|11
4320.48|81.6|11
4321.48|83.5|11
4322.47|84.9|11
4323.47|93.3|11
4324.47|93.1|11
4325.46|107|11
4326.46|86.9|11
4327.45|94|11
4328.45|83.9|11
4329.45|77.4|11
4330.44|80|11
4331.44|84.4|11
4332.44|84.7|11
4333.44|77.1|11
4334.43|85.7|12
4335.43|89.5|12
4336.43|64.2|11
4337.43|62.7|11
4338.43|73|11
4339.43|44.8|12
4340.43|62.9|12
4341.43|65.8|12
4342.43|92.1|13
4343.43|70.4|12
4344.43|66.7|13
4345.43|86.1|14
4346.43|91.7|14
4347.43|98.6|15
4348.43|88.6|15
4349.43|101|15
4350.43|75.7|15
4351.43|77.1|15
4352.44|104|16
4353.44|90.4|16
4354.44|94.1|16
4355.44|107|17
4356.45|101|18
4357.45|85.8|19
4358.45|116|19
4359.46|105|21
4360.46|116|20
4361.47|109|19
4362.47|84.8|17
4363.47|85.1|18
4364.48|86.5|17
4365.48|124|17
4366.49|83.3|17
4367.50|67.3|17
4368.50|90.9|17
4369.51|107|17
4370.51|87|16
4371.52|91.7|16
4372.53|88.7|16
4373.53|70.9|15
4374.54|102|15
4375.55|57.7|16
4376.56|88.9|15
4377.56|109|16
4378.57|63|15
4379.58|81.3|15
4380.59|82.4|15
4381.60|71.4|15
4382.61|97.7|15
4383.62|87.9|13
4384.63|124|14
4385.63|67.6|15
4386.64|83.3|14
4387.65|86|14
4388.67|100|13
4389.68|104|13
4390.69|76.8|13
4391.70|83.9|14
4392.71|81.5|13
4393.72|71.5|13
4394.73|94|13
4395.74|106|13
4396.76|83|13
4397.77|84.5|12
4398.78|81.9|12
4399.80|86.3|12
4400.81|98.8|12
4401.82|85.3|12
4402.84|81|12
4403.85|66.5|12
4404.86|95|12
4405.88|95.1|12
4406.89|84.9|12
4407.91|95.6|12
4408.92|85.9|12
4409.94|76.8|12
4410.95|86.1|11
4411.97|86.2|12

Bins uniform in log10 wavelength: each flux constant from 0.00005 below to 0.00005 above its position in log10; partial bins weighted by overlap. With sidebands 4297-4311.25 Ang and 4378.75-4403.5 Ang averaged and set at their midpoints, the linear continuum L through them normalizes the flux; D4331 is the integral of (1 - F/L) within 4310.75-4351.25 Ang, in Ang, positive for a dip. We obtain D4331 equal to 1.6 Ang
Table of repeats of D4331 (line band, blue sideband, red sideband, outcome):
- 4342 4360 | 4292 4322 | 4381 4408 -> -1.1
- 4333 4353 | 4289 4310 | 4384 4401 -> 1.9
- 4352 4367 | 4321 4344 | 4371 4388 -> -2.9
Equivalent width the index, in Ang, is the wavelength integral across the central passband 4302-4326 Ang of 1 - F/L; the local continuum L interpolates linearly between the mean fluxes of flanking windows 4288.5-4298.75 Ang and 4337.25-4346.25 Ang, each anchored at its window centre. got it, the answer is -1.96 Ang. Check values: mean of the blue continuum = 87.3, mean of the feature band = 86.5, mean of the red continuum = 70.4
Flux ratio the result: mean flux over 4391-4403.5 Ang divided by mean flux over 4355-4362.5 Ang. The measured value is 0.83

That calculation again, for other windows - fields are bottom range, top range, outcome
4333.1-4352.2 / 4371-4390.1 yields 1.12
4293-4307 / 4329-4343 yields 0.87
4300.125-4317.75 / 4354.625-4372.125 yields 1.13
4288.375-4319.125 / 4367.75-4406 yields 1.01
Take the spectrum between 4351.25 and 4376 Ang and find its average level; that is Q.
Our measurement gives 93.5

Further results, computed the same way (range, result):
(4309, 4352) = 82.5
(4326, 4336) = 84.2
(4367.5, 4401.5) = 87.3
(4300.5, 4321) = 84.9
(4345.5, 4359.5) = 94.8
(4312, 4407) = 87.1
